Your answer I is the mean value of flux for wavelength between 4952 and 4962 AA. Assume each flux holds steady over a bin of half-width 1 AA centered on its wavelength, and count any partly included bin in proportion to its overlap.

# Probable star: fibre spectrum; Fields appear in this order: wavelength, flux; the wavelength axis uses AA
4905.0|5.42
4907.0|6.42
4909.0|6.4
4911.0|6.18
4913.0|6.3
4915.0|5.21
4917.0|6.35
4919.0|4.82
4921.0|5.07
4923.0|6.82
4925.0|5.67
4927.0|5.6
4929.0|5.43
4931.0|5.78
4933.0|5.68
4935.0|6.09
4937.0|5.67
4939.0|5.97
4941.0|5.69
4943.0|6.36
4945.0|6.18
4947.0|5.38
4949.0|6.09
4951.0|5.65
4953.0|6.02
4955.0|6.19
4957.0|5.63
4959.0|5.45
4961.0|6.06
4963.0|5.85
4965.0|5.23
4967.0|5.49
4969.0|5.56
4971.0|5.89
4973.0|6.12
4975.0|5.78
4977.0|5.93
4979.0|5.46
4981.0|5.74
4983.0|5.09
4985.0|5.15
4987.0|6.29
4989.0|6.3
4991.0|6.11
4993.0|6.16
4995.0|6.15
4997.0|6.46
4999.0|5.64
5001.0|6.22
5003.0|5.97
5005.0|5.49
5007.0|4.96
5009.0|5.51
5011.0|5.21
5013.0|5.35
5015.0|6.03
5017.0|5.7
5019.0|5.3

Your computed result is 5.87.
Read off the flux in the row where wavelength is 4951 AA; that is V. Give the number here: 5.65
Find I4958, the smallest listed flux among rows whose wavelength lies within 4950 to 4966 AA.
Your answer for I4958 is 5.23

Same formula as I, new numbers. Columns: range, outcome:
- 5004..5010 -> 5.32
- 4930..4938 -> 5.8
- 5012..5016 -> 5.69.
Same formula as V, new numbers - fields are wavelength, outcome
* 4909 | 6.4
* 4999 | 5.64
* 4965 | 5.23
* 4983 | 5.09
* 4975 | 5.78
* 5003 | 5.97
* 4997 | 6.46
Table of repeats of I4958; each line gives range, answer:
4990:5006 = 5.49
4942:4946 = 6.18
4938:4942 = 5.69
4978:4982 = 5.46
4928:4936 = 5.43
